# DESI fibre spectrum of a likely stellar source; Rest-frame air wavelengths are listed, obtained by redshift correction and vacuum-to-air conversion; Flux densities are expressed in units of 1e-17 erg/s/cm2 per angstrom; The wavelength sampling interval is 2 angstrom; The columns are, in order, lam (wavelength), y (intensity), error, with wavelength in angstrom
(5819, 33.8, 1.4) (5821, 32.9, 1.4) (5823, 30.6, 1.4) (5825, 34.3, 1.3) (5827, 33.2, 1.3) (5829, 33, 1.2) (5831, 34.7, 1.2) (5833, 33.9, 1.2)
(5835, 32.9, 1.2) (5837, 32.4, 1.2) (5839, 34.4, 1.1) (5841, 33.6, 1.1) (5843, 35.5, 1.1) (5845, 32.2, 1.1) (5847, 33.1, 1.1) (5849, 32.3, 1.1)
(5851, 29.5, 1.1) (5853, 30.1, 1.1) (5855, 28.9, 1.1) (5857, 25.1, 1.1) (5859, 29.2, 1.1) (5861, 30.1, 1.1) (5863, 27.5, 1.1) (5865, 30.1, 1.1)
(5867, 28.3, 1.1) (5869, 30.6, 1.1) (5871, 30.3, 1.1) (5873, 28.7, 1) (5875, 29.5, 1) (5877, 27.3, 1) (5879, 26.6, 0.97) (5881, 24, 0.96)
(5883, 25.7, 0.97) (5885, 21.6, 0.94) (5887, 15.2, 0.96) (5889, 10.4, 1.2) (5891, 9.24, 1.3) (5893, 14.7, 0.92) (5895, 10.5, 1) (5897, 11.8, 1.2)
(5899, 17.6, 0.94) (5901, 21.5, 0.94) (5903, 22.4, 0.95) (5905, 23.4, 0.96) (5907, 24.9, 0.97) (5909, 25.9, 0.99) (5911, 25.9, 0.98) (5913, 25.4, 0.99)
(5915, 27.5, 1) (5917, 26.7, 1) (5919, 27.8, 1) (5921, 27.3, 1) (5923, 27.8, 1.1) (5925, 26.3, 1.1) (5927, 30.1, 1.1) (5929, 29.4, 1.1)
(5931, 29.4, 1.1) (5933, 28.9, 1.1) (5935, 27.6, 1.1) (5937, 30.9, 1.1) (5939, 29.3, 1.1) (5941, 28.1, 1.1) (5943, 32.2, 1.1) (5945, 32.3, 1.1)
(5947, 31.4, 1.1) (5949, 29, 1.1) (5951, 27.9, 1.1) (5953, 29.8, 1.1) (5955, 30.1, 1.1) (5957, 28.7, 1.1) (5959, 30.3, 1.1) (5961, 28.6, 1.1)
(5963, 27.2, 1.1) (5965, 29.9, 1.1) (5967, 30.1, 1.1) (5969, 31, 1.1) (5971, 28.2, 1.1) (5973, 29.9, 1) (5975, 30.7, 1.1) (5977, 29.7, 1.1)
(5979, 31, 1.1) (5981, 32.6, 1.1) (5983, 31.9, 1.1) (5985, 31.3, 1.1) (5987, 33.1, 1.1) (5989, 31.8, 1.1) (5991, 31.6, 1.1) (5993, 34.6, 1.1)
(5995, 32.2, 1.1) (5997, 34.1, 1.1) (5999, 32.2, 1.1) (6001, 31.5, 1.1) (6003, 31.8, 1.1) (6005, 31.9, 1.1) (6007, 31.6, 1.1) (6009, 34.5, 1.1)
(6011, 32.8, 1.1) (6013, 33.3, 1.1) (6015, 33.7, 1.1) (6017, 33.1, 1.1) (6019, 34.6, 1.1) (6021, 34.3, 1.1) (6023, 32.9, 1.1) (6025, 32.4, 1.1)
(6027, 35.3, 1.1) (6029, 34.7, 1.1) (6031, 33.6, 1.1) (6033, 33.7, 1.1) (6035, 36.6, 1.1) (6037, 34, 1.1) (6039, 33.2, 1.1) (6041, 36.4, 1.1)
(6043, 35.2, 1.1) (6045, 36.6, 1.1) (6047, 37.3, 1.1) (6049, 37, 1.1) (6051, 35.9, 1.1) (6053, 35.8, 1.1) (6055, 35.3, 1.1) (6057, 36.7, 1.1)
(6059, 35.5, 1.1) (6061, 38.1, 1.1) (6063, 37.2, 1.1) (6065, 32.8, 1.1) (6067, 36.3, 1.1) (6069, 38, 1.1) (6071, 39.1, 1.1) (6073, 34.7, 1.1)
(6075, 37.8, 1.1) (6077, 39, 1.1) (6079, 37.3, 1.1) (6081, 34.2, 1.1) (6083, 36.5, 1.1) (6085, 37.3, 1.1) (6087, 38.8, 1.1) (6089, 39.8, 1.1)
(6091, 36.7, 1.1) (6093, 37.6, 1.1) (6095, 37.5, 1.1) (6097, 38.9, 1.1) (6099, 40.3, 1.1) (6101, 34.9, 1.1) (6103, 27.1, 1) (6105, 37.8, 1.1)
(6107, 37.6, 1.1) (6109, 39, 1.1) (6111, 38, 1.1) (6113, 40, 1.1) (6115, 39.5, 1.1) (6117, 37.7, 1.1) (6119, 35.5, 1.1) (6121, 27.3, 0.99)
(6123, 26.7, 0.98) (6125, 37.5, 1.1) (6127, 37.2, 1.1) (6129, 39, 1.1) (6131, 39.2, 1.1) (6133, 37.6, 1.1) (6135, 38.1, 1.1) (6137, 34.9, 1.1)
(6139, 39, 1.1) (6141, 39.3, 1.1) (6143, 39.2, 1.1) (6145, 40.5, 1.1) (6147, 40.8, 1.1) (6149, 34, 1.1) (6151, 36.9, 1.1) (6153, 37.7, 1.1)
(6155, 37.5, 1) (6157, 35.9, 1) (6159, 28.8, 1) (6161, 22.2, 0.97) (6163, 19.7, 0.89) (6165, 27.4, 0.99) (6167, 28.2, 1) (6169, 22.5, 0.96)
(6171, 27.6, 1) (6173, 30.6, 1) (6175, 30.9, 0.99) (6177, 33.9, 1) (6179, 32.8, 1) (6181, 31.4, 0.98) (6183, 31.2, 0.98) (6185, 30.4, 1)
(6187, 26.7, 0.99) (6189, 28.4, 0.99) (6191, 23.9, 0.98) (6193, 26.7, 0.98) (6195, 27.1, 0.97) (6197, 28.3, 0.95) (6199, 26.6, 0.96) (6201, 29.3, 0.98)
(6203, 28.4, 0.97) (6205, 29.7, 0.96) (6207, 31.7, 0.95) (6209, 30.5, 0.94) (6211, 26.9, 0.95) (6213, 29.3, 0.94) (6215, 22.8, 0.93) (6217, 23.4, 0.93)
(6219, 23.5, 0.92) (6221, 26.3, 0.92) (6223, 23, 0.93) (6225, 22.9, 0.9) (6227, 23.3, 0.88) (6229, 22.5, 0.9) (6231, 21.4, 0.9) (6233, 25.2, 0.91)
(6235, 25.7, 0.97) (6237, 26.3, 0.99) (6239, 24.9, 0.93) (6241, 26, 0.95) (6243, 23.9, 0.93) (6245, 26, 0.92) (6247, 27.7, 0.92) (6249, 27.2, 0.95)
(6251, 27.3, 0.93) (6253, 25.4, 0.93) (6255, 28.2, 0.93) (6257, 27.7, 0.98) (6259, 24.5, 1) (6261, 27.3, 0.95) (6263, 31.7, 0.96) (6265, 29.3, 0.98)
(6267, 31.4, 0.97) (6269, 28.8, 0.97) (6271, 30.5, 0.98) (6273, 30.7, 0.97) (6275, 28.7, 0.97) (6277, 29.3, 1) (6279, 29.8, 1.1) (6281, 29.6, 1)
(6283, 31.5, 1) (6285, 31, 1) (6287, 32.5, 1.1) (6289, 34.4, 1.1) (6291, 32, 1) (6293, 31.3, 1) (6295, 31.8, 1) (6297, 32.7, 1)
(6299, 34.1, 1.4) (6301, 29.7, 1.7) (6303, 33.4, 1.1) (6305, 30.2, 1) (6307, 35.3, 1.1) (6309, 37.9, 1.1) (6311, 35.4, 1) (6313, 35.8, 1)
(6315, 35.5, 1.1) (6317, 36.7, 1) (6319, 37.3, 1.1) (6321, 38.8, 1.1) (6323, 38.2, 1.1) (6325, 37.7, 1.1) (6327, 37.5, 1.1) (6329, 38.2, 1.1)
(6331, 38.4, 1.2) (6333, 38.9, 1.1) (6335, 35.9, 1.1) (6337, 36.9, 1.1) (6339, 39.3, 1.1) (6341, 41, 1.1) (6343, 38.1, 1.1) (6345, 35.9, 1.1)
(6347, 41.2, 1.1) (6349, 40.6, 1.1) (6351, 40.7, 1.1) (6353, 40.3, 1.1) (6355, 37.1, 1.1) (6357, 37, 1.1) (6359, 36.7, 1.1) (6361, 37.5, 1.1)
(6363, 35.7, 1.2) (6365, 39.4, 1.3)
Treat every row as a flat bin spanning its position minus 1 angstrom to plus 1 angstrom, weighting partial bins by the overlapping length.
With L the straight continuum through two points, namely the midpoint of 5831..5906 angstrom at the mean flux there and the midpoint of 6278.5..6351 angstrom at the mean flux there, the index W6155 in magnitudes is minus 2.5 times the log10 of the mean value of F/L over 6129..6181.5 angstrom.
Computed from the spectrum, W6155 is -0.045 mag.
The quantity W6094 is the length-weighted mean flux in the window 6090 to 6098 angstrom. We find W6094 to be 37.7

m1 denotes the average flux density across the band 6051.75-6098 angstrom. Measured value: 37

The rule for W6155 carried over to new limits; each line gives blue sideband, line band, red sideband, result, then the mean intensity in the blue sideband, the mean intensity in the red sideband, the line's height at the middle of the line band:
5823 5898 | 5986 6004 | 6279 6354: -0.09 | 27.4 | 35.7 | 29.8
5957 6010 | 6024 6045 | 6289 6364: -0.08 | 31.2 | 36.5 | 32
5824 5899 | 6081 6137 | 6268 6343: -0.18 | 27.2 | 34.3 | 31.1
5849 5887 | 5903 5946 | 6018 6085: 0.09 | 27.7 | 35.7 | 30.2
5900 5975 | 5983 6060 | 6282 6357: -0.14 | 28.2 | 36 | 29.9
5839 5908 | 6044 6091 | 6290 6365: -0.22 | 25.2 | 36.5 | 30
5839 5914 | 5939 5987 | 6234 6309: -0.15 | 25.2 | 29.5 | 26.2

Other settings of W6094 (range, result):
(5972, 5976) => 30.3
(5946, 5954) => 29.5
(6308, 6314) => 36.4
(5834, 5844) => 33.8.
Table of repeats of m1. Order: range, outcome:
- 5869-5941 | 24.2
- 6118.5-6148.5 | 36.8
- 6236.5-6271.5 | 27.4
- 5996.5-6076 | 34.8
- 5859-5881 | 28.7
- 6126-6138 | 37.7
